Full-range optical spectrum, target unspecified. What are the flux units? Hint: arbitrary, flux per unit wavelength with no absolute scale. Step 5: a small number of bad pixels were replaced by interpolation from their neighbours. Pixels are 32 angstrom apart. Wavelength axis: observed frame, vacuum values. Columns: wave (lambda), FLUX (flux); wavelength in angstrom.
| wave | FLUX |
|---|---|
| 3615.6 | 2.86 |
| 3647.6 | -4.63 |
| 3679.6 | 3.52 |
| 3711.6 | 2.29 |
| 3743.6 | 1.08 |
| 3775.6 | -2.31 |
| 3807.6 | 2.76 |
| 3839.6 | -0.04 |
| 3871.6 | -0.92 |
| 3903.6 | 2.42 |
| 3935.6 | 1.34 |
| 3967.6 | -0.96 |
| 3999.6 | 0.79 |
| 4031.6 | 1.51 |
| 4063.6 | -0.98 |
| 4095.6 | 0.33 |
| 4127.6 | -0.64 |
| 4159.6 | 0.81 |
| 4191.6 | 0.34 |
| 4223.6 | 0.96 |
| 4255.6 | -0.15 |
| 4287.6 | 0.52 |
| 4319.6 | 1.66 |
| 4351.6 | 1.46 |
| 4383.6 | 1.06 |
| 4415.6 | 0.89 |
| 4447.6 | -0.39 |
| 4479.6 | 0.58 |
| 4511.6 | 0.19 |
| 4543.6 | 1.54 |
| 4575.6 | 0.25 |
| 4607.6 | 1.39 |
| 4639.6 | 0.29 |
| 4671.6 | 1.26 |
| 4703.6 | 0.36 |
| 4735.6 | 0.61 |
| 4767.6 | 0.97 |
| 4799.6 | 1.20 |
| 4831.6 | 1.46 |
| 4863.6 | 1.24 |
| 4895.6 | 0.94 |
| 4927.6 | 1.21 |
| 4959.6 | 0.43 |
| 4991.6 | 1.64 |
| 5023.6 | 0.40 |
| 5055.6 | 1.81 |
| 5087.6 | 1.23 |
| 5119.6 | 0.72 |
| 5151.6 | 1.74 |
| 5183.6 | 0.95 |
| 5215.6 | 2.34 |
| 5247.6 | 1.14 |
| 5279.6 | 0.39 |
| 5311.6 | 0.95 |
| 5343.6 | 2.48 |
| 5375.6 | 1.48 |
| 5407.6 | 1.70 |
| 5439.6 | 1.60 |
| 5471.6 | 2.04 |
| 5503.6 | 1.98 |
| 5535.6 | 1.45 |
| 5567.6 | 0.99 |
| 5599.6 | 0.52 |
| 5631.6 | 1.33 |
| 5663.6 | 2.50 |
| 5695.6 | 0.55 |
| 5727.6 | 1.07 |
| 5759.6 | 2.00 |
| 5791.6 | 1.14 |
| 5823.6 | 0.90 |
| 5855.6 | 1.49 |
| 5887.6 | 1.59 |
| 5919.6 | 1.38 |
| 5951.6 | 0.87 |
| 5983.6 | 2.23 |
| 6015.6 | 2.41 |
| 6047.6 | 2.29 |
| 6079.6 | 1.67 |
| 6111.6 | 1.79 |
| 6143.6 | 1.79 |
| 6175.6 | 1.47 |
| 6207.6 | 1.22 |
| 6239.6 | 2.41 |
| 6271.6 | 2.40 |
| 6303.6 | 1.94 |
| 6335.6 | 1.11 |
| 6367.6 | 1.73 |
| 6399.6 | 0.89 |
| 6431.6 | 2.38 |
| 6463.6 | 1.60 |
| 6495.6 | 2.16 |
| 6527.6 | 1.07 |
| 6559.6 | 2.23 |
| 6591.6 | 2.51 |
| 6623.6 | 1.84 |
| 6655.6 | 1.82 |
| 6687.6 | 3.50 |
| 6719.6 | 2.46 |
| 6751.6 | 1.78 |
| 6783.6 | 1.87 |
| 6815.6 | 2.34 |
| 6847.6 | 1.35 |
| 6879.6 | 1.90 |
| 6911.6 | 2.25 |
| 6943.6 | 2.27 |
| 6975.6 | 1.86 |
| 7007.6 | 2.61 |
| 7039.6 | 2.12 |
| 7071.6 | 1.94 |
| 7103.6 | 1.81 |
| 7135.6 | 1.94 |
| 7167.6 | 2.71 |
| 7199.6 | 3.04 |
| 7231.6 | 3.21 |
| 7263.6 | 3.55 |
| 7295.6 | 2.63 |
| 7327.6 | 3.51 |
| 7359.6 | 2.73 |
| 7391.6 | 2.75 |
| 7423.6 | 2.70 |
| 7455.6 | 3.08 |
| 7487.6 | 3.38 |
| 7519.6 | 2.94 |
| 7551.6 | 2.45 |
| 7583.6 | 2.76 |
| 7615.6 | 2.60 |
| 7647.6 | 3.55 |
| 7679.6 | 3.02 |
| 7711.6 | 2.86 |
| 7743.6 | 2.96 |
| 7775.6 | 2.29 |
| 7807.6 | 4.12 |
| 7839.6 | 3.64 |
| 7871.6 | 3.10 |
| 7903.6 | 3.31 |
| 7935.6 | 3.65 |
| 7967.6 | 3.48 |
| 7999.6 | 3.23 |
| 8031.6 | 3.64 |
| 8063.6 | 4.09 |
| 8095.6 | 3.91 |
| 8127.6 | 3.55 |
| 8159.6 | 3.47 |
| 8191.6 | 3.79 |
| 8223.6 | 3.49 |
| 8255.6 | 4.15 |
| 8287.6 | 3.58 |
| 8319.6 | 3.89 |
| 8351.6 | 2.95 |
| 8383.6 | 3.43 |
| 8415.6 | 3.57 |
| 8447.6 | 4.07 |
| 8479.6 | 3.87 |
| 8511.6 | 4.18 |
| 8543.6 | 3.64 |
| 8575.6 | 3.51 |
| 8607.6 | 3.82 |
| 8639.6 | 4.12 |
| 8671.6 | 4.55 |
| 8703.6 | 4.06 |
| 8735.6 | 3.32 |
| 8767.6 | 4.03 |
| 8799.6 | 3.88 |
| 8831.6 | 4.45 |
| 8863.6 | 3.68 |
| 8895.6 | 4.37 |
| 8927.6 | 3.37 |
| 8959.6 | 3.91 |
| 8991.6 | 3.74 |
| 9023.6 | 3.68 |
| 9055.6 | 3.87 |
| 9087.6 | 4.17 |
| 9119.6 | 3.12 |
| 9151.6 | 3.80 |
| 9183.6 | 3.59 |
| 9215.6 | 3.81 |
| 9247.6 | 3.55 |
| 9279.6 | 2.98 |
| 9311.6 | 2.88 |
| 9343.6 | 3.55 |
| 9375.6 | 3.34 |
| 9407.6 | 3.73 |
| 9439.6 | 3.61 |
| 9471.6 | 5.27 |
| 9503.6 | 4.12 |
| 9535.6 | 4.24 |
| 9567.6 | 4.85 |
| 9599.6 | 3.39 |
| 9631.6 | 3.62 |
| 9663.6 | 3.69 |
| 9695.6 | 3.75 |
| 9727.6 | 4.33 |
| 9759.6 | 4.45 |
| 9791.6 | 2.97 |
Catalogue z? 0.792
